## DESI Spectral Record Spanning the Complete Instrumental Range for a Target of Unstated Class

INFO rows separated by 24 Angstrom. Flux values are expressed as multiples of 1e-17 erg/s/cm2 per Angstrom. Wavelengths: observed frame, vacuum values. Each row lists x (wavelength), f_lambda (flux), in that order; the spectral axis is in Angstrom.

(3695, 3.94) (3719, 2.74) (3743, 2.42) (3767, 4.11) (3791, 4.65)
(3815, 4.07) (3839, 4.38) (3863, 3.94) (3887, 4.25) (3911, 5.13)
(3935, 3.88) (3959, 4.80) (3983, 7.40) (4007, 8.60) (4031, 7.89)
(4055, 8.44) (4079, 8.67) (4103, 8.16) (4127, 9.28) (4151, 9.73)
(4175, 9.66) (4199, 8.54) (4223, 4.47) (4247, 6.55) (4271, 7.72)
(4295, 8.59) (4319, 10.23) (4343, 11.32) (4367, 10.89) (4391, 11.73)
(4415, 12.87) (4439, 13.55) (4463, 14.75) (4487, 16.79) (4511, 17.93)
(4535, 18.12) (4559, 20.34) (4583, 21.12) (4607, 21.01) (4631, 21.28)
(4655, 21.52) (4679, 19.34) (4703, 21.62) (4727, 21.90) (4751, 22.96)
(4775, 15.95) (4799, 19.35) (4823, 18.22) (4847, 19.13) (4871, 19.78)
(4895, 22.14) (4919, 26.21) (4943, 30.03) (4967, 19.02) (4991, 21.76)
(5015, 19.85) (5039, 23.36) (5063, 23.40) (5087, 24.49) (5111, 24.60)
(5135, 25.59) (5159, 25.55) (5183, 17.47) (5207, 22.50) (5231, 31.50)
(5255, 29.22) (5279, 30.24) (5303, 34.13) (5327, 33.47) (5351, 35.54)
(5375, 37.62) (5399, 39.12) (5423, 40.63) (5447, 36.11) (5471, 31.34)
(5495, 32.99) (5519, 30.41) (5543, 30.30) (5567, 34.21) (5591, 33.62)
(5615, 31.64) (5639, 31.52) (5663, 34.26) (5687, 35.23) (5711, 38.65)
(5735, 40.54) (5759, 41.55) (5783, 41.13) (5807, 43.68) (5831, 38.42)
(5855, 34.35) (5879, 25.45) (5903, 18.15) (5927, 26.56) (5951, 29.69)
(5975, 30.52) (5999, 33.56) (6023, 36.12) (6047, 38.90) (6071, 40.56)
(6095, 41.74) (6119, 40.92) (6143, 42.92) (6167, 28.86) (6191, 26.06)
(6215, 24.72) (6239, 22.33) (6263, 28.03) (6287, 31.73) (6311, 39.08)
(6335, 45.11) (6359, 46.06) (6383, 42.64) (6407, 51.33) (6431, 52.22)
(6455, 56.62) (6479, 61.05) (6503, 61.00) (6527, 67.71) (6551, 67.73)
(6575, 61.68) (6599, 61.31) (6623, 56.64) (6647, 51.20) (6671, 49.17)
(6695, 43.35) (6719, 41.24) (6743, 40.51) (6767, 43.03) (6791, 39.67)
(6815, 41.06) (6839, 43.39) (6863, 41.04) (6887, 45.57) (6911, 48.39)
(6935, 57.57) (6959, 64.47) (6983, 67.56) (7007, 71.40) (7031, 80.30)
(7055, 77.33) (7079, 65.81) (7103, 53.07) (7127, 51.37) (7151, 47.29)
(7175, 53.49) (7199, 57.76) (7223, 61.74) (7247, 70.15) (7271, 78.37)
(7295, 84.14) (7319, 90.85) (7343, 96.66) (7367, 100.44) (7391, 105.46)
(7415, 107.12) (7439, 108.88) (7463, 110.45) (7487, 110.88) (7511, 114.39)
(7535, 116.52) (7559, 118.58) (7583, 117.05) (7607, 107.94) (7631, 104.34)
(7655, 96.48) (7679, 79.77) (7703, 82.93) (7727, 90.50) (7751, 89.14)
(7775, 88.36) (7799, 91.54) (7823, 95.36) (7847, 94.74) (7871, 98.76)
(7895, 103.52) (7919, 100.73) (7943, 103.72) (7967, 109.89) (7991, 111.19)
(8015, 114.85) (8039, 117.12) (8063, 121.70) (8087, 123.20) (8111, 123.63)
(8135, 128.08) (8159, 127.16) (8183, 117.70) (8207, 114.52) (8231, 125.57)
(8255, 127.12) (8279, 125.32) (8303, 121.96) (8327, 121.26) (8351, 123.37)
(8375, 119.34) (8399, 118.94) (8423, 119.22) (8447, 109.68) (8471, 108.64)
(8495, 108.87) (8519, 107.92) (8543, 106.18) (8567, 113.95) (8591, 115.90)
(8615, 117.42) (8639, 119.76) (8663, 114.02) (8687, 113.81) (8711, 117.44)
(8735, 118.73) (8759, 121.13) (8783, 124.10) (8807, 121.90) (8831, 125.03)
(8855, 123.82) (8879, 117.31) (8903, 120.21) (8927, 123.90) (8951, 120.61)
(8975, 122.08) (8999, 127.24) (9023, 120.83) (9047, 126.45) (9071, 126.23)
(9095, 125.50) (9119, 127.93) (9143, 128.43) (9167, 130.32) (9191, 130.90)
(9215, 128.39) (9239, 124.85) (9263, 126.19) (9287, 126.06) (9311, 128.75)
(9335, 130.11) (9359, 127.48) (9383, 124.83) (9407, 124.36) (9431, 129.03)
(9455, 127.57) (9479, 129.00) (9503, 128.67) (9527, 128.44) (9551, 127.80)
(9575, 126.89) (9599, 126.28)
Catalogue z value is 0.000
